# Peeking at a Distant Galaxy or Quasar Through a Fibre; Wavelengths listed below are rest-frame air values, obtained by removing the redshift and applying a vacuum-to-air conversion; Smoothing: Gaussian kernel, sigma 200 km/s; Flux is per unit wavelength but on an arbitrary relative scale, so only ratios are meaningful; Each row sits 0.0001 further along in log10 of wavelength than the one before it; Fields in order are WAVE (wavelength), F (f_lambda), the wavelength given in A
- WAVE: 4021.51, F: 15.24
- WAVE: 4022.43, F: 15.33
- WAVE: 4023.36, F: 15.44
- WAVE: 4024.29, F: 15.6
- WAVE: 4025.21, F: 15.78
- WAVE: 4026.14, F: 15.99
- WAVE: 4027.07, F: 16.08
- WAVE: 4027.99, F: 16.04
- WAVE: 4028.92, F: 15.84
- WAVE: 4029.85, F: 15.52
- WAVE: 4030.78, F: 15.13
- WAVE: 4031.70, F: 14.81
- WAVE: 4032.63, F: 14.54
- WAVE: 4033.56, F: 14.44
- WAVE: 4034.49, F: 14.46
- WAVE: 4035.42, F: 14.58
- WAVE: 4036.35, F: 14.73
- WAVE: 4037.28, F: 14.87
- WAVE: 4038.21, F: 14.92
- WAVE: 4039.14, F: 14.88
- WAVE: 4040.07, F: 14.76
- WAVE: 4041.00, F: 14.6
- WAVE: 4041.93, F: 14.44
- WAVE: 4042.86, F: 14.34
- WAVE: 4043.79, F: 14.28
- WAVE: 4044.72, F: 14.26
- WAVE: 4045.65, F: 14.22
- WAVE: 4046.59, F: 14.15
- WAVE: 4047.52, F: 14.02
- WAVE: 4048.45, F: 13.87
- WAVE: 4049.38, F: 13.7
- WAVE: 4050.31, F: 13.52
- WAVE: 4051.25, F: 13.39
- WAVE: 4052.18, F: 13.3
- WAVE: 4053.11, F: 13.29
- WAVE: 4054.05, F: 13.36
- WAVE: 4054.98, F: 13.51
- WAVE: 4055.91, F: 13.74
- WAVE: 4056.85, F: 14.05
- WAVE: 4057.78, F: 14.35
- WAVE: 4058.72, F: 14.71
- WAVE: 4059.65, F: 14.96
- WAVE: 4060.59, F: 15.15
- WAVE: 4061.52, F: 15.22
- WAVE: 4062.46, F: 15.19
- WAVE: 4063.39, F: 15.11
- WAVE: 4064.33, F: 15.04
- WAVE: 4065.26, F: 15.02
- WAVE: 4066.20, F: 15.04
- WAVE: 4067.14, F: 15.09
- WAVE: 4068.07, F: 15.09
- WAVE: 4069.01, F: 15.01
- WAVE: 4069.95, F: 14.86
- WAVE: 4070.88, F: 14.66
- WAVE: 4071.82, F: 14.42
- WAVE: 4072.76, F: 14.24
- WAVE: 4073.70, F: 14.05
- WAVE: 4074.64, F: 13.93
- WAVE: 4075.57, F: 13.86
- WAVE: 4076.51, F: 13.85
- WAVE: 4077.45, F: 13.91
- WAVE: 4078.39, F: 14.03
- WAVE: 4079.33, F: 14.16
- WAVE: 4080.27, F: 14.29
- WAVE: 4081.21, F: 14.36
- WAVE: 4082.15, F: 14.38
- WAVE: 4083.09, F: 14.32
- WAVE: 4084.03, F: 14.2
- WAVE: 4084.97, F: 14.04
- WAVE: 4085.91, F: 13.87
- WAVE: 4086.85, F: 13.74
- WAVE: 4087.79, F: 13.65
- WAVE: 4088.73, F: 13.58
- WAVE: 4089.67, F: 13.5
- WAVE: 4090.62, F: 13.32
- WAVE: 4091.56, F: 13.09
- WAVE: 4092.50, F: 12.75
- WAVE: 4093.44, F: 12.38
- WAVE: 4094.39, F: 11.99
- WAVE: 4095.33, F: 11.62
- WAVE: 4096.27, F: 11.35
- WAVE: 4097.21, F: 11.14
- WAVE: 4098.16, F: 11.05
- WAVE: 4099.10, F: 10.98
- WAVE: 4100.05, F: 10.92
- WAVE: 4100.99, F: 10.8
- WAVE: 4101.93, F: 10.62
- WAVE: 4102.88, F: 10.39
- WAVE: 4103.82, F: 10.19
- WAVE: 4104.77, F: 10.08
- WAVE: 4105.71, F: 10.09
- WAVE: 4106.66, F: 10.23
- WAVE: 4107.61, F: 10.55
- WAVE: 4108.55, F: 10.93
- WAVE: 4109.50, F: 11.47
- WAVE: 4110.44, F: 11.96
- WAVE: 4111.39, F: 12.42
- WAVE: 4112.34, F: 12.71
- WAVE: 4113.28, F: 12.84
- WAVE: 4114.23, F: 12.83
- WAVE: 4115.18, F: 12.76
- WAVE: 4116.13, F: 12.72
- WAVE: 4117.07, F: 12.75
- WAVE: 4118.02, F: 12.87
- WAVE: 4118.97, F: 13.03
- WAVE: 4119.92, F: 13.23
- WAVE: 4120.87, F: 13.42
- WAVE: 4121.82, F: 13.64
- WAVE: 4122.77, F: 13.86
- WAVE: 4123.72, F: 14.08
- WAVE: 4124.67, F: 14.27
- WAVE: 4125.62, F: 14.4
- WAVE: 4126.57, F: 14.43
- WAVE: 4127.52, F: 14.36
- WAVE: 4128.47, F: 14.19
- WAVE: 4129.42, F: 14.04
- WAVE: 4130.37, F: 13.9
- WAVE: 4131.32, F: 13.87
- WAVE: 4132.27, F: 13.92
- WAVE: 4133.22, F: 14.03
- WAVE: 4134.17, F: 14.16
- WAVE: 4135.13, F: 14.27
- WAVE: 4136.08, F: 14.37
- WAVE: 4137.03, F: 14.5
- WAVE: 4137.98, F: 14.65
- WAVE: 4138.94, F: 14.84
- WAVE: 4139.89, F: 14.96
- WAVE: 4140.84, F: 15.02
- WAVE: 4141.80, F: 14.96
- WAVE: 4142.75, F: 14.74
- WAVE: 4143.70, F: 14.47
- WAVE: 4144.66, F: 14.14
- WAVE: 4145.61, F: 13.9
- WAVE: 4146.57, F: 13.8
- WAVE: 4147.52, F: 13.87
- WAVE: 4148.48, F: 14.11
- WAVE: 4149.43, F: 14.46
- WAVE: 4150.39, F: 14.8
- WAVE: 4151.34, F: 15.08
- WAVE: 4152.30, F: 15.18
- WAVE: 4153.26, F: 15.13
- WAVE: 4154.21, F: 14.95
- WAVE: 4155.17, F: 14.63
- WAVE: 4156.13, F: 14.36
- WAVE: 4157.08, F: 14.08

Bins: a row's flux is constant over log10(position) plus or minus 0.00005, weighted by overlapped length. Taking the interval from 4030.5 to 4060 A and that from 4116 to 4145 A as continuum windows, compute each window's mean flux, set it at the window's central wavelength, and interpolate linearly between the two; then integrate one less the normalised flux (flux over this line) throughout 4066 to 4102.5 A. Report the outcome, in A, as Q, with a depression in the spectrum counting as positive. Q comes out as 2.1 A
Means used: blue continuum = 14.2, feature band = 13.4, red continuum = 14.1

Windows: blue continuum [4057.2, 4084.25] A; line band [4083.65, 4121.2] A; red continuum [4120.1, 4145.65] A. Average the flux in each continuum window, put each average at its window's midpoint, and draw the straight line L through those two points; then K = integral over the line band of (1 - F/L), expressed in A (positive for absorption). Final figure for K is 5.9 A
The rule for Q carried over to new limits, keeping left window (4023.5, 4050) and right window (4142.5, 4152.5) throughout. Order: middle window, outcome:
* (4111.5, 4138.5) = 1.4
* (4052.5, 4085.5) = 0.6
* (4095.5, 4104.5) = 2.3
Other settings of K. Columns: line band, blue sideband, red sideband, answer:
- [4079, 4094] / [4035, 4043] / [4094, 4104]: -2.4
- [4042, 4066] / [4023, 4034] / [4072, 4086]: 0.8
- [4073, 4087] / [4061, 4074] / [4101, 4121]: -0.1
